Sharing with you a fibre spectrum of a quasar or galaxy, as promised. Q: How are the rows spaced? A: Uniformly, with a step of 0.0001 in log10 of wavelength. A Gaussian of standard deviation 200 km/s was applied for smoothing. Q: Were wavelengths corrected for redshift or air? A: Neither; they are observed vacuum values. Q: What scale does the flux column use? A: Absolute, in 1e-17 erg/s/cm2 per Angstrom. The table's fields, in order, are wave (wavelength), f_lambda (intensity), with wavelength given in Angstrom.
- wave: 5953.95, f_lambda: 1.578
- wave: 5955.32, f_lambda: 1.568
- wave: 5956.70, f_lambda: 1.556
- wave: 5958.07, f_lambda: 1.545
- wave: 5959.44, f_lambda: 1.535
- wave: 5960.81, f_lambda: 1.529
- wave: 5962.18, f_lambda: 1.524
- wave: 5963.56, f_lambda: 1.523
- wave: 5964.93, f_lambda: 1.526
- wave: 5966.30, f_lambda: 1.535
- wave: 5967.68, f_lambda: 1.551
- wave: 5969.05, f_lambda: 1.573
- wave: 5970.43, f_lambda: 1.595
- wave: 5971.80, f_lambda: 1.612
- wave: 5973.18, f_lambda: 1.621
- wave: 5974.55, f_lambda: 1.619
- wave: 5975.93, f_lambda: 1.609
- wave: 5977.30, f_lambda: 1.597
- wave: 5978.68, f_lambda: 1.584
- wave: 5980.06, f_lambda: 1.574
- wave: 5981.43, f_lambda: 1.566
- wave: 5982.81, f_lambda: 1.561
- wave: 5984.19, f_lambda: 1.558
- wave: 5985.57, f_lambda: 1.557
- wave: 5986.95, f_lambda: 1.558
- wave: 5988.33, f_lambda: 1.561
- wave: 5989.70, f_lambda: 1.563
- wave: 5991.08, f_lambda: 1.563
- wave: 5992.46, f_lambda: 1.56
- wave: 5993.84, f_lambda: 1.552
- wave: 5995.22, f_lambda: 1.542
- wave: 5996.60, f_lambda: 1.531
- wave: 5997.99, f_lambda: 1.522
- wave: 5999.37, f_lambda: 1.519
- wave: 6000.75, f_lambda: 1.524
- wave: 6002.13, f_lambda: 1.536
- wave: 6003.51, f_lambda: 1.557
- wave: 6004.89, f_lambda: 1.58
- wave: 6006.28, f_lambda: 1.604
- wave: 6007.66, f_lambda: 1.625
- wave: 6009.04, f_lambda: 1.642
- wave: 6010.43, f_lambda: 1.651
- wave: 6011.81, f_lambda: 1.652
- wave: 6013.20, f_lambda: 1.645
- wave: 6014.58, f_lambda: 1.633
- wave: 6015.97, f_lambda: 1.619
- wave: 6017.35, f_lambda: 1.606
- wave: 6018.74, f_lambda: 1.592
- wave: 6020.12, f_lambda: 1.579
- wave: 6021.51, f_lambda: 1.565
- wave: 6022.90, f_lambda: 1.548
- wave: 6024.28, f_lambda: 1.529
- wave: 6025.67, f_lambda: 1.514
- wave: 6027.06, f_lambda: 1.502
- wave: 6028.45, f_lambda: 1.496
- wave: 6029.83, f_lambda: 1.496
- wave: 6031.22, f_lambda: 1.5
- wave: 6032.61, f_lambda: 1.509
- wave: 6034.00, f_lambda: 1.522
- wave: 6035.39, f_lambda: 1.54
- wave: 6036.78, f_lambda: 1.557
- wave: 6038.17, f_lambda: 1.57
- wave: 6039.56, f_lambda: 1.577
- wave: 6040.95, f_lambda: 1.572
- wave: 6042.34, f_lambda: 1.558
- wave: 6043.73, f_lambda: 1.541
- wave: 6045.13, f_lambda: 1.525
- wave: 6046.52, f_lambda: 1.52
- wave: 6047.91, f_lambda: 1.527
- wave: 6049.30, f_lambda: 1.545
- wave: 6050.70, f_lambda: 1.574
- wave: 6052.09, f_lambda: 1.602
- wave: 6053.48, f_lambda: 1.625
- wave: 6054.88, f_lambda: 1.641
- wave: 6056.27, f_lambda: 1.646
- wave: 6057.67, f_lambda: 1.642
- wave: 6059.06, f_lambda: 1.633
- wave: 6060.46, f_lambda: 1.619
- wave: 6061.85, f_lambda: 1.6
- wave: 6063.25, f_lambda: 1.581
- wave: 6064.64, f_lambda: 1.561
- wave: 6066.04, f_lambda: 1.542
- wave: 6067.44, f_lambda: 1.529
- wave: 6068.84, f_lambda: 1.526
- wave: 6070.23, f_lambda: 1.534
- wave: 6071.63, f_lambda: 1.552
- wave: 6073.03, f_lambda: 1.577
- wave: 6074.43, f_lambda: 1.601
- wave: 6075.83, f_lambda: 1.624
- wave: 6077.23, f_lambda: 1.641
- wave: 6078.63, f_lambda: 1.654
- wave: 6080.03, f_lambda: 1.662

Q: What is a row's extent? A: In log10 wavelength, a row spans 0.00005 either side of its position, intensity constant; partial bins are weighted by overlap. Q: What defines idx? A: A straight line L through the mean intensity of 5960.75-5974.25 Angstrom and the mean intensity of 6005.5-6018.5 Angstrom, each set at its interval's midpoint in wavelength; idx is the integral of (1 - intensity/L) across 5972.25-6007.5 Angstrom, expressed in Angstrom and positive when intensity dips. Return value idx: 0.6 Angstrom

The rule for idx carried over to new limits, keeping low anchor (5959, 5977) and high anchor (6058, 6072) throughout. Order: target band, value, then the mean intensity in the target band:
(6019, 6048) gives 0.6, 1.54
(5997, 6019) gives -0.3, 1.59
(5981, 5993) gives 0.1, 1.56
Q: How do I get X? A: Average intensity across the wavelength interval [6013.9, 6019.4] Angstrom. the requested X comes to 1.61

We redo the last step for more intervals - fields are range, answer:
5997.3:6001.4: 1.52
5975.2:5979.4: 1.59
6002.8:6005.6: 1.57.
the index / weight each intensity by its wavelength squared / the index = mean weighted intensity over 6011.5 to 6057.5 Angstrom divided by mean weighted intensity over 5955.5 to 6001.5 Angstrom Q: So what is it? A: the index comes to 1.02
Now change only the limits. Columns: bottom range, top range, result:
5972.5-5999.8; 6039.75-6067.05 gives 1.03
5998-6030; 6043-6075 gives 1.02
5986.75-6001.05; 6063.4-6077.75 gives 1.04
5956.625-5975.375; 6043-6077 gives 1.04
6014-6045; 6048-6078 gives 1.04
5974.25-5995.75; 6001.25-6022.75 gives 1.03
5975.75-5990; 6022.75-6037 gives 0.98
